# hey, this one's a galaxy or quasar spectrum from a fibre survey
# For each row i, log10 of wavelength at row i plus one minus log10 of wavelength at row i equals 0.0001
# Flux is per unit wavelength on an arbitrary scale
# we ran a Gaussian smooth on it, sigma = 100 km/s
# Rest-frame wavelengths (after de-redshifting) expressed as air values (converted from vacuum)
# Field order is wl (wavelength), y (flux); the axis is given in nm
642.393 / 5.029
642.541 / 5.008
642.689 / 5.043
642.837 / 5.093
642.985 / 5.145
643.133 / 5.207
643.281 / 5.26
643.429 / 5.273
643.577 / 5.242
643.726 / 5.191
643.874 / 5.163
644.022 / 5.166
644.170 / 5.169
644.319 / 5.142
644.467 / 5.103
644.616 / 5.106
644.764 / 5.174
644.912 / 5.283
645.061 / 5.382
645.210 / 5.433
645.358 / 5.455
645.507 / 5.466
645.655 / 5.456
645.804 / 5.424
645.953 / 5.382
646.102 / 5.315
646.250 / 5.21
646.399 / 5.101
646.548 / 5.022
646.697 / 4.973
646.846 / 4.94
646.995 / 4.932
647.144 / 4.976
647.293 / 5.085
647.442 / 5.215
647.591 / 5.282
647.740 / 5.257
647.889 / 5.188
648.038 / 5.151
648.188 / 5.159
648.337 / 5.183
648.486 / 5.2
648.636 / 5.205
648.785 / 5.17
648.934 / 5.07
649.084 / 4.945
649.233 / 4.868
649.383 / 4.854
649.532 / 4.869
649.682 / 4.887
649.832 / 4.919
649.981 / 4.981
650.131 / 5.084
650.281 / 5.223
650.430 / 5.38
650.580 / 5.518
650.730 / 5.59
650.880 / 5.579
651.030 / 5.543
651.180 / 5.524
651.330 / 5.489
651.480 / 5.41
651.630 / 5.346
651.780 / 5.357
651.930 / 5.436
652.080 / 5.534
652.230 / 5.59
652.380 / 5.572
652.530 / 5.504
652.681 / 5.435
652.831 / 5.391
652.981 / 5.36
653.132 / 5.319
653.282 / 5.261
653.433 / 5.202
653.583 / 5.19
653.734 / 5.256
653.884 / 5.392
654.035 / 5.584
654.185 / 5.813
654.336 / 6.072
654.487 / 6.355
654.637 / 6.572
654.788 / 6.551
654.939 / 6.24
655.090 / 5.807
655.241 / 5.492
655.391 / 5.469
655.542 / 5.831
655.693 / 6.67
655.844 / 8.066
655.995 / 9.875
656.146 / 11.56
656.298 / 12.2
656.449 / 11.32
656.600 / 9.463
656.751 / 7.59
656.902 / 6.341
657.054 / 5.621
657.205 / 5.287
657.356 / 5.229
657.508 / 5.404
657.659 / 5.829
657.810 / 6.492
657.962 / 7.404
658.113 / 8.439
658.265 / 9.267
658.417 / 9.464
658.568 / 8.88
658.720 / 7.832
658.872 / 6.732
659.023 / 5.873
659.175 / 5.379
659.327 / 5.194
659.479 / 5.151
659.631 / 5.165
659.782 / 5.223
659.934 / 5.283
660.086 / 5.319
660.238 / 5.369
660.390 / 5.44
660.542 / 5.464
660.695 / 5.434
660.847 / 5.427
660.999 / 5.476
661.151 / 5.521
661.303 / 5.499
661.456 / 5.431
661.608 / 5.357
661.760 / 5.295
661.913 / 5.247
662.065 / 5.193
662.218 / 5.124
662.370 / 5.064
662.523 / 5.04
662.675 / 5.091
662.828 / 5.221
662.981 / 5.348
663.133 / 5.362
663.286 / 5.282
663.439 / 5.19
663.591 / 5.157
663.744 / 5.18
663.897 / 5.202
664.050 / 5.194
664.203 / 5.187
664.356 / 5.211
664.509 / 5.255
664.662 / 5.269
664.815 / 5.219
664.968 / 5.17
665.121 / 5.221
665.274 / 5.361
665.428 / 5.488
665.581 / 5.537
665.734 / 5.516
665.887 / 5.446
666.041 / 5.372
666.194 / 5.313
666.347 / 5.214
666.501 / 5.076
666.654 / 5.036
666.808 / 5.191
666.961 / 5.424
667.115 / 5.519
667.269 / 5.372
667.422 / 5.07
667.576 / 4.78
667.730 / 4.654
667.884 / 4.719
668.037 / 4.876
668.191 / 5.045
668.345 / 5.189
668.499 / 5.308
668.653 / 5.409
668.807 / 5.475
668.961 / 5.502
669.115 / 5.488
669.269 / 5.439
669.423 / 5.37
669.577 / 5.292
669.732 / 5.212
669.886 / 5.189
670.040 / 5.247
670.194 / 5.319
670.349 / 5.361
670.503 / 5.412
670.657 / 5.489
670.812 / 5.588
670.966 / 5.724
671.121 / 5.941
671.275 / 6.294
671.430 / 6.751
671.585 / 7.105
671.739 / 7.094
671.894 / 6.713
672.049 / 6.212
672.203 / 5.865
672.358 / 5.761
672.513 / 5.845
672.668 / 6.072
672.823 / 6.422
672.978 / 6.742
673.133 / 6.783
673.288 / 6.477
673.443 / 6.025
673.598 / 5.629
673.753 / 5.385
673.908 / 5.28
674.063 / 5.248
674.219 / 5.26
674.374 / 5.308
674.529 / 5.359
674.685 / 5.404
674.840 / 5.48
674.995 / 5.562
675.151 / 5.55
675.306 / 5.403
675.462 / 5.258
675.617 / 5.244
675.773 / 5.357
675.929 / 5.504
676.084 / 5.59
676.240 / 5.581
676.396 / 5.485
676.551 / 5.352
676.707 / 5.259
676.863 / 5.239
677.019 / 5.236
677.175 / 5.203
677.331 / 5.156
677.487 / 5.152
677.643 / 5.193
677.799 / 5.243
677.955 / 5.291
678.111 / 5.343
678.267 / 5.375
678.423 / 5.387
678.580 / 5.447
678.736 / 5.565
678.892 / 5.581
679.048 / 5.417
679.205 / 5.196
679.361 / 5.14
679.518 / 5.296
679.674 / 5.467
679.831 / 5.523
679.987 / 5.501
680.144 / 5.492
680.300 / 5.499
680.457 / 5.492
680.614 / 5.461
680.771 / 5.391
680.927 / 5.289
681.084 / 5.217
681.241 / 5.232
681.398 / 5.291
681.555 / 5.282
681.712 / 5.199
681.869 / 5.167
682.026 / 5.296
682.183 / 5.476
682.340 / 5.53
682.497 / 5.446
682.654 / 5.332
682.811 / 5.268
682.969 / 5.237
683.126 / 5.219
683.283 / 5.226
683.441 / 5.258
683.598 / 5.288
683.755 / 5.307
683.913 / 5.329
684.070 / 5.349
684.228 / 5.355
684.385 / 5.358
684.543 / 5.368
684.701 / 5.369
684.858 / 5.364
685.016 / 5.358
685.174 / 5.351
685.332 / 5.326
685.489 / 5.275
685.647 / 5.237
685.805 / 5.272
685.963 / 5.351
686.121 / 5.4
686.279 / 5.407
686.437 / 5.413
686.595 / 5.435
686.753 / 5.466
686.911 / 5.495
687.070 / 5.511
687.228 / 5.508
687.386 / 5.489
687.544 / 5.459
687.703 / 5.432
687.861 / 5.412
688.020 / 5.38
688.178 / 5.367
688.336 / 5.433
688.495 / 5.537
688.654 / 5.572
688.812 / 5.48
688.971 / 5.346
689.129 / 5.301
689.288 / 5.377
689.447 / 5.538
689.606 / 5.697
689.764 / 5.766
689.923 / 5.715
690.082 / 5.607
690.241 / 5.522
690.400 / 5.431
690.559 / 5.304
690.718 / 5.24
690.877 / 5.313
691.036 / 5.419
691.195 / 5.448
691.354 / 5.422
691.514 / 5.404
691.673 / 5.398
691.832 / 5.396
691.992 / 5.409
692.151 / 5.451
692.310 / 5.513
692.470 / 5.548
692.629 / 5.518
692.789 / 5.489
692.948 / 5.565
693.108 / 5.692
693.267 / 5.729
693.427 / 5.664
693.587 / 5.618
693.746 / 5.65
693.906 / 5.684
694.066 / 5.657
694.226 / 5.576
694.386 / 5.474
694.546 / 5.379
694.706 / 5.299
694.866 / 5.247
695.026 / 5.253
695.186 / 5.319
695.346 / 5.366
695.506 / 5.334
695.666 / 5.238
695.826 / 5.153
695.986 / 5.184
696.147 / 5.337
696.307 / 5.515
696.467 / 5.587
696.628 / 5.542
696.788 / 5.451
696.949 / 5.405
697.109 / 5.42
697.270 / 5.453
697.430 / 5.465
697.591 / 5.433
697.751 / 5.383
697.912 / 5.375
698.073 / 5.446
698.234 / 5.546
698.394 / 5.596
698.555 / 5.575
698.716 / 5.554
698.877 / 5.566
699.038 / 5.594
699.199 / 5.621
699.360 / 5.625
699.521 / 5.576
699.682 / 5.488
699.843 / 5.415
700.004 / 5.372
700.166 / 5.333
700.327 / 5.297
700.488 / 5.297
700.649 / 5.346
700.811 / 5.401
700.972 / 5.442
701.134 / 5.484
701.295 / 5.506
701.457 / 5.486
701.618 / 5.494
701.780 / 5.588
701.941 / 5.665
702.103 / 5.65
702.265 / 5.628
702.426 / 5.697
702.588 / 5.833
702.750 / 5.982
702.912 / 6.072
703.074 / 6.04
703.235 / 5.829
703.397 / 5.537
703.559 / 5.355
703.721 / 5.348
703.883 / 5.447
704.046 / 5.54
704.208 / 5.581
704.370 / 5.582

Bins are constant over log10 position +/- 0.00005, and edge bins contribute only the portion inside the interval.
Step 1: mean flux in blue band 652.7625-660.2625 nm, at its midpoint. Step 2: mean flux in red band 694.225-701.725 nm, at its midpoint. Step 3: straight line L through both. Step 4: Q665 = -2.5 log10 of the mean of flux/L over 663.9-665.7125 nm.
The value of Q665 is 0.21 mag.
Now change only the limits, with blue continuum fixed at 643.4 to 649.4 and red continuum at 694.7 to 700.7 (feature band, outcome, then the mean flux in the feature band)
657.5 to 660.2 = -0.25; 6.59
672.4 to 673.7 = -0.17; 6.22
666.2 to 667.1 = 0.01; 5.22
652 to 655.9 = -0.11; 5.78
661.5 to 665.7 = 0.00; 5.24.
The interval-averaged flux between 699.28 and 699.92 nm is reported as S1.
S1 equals 5.53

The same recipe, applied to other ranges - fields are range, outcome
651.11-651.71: 5.44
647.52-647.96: 5.25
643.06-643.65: 5.25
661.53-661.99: 5.31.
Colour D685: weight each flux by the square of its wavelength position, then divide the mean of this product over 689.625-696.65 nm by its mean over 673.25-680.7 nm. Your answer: 1.1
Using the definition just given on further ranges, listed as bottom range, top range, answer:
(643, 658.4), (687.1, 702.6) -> 1.07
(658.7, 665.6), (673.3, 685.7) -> 1.05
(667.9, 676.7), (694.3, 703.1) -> 1.05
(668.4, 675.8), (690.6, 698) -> 1.01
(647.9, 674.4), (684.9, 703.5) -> 1.05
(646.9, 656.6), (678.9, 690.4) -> 1.02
